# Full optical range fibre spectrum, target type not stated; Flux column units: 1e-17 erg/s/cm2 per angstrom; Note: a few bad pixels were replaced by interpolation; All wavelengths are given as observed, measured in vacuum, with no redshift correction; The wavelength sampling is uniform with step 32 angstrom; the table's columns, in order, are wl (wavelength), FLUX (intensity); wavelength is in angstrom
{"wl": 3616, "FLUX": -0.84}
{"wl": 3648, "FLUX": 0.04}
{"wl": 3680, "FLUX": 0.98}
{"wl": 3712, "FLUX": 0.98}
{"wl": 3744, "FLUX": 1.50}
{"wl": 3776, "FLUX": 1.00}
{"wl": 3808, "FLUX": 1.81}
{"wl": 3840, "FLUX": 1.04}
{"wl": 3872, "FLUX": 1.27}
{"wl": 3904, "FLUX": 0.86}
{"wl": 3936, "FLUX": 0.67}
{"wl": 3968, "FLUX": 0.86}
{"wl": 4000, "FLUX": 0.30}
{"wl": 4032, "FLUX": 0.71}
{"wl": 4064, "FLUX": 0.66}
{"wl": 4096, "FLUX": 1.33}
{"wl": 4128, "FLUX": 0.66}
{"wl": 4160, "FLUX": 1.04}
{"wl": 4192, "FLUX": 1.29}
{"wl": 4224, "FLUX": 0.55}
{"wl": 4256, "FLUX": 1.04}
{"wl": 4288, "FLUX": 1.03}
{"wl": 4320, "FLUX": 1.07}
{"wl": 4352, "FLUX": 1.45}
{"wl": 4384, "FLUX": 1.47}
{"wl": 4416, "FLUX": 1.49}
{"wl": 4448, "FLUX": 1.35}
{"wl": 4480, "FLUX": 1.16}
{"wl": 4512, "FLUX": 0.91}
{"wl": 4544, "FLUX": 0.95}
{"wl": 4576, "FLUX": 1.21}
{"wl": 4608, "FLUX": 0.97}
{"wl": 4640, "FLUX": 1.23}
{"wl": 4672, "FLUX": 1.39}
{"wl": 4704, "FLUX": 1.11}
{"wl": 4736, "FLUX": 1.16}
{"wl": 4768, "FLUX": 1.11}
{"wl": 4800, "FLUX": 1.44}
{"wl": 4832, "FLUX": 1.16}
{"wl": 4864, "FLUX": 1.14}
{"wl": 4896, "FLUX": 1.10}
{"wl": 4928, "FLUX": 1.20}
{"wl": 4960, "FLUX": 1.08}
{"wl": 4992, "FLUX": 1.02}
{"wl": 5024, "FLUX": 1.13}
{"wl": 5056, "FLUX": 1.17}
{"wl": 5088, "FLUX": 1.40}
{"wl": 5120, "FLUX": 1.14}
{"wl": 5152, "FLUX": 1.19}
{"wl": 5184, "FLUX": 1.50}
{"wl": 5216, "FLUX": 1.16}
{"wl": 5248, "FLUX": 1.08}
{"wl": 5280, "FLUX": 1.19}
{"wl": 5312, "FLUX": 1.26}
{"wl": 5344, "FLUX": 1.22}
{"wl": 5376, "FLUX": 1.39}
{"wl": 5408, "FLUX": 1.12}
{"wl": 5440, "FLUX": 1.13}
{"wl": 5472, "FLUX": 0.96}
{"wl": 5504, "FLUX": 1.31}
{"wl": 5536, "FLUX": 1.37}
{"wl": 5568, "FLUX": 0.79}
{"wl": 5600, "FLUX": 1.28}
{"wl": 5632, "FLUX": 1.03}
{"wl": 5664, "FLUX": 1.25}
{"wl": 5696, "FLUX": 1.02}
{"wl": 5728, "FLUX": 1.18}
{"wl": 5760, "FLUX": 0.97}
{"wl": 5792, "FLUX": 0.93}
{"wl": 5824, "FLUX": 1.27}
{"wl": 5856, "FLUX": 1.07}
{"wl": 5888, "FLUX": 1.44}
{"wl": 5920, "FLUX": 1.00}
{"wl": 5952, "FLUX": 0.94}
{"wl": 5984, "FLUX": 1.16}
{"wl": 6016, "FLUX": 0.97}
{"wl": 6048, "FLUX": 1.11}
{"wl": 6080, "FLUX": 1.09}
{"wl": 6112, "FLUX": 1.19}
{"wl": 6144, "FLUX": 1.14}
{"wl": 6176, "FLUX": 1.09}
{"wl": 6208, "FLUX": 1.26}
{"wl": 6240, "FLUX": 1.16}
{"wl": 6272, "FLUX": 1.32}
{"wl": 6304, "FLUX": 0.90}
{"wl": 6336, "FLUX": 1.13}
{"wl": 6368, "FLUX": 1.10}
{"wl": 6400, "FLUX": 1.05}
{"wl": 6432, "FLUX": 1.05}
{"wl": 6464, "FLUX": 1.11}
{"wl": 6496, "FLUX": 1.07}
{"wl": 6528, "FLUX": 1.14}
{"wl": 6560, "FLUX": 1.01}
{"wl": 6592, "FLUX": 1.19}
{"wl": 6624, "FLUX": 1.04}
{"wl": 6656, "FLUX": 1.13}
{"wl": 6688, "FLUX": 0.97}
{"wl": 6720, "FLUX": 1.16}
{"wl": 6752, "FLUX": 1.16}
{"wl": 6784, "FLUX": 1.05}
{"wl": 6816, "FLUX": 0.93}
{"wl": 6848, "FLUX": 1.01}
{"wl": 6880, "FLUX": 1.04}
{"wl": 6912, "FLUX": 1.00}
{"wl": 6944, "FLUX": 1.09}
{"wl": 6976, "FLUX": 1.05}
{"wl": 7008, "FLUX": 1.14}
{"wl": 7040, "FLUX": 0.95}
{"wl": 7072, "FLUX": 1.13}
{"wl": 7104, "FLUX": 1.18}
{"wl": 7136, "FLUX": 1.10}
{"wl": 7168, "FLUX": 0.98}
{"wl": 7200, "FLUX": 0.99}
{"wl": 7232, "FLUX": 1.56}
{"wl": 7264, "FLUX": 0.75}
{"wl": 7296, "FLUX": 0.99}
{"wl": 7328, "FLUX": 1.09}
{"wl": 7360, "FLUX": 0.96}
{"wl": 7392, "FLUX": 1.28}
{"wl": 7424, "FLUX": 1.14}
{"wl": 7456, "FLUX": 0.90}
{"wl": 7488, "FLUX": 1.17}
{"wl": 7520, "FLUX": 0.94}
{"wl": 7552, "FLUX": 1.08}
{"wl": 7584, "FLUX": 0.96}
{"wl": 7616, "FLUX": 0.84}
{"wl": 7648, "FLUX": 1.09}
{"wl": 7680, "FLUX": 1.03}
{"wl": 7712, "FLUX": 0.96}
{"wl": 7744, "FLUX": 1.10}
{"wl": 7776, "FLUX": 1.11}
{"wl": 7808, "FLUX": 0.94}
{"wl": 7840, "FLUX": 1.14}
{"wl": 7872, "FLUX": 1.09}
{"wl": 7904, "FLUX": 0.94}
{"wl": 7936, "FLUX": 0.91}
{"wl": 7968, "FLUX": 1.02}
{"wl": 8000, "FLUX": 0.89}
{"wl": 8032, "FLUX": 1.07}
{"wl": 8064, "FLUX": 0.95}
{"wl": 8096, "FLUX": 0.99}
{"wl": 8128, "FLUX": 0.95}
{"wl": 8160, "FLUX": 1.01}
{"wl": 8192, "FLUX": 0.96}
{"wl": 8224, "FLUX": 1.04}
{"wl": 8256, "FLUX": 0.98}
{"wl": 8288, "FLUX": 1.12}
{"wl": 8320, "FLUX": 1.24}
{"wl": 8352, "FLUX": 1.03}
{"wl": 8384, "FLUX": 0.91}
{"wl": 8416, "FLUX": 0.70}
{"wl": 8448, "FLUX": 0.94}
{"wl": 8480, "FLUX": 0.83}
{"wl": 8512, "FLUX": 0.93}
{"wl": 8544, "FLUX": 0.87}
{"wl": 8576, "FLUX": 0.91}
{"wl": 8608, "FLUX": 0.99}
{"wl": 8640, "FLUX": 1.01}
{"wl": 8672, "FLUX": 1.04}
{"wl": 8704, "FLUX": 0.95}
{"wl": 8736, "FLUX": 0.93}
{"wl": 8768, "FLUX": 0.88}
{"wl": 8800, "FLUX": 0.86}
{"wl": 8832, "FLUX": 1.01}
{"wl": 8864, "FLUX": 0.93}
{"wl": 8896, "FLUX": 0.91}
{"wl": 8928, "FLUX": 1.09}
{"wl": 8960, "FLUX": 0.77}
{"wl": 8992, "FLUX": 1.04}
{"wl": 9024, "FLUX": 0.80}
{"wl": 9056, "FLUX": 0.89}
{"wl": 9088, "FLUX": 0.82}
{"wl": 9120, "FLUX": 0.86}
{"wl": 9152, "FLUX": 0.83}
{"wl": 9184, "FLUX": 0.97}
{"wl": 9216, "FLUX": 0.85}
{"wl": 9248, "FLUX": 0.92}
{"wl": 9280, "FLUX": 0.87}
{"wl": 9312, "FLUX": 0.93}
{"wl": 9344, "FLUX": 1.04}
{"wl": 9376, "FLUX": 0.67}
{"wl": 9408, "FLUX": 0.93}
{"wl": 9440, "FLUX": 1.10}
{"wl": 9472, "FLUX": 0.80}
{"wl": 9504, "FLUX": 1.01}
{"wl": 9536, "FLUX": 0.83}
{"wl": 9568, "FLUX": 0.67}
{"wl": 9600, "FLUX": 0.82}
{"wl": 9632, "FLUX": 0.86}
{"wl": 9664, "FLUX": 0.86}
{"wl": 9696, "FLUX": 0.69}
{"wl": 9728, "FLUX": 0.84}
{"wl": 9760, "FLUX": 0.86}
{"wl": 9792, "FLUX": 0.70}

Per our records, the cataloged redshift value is 0.100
